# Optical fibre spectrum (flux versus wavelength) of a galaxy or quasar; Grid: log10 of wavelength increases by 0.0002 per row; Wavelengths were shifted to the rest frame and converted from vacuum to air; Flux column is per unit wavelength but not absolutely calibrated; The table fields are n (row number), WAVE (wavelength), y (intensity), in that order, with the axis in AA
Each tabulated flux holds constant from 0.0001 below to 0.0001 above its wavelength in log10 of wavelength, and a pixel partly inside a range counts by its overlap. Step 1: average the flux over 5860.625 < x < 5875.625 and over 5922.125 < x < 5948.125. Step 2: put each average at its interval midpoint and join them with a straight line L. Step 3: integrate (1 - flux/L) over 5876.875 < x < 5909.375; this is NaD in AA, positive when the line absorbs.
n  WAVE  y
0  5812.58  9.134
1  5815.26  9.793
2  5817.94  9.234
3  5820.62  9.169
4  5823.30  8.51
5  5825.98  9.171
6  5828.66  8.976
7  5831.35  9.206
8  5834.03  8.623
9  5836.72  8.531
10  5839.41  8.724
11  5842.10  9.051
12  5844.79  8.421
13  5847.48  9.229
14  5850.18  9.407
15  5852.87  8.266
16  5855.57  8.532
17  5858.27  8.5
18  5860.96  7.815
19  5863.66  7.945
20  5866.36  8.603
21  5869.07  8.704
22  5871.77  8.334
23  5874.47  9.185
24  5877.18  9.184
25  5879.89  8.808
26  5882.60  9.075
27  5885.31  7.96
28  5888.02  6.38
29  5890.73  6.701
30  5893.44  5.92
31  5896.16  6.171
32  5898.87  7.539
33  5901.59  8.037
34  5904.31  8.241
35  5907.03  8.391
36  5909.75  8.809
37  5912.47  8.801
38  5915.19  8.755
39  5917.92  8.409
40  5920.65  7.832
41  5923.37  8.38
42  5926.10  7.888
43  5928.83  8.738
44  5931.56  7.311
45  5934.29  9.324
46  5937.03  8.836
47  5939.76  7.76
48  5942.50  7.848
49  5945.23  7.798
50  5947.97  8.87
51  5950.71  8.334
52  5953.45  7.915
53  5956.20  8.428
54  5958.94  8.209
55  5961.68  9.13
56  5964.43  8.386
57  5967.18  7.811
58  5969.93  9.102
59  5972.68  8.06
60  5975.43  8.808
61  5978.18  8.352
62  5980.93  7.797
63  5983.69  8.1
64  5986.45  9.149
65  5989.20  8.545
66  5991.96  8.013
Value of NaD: 2.7 AA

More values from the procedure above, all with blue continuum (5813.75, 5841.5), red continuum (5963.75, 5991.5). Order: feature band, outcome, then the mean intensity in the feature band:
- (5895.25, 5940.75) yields 2.22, 8.21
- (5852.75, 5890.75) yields 2.15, 8.32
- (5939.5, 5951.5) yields 0.54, 8.15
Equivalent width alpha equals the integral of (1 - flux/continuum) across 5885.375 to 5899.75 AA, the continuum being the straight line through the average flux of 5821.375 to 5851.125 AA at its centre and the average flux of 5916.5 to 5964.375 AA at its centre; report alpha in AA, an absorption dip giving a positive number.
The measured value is 3.2 AA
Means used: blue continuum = 8.89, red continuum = 8.3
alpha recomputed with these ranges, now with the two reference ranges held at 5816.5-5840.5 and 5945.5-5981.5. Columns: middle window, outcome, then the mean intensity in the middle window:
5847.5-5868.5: 0.7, 8.49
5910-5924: 0.2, 8.47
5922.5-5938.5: 0.2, 8.41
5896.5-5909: 1.0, 7.94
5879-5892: 1.4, 7.76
